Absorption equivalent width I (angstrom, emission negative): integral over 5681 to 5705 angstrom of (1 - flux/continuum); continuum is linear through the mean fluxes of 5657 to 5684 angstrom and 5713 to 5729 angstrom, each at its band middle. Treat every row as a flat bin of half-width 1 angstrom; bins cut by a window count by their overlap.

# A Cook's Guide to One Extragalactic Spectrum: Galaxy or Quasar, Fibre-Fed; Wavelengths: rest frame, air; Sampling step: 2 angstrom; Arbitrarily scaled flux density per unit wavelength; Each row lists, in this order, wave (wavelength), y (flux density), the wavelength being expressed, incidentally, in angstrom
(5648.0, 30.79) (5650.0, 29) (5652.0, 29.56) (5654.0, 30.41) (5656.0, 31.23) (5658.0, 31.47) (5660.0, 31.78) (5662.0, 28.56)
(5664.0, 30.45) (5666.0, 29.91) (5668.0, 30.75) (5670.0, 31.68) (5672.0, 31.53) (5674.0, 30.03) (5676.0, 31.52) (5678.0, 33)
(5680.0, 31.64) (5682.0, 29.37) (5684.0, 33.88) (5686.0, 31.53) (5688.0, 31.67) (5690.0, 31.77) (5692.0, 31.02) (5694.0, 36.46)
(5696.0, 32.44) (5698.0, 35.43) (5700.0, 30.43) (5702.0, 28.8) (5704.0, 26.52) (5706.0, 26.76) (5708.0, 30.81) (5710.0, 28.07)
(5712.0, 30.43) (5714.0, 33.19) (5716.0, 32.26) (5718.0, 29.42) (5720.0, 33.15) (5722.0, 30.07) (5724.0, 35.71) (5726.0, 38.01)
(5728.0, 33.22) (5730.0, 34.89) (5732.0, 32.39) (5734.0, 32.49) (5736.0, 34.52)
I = 0.3 angstrom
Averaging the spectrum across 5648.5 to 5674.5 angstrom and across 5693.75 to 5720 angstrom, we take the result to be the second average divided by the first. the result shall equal 1.01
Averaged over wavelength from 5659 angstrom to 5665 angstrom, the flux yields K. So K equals 30.3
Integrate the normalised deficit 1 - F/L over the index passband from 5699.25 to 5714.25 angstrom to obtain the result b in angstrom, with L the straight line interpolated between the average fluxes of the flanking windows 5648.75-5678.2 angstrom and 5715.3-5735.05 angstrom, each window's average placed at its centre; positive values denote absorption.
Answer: 1.51 angstrom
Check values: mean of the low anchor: 30.7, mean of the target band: 29.2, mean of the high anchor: 33.2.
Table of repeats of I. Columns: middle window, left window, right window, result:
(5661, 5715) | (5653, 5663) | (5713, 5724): 0.5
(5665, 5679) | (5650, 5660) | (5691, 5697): 0.3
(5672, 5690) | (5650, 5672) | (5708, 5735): -0.2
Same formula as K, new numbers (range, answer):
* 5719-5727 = 34.2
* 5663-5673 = 30.9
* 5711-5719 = 31.3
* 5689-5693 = 31.4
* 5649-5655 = 29.7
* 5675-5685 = 31.9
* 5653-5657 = 30.8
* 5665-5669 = 30.3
